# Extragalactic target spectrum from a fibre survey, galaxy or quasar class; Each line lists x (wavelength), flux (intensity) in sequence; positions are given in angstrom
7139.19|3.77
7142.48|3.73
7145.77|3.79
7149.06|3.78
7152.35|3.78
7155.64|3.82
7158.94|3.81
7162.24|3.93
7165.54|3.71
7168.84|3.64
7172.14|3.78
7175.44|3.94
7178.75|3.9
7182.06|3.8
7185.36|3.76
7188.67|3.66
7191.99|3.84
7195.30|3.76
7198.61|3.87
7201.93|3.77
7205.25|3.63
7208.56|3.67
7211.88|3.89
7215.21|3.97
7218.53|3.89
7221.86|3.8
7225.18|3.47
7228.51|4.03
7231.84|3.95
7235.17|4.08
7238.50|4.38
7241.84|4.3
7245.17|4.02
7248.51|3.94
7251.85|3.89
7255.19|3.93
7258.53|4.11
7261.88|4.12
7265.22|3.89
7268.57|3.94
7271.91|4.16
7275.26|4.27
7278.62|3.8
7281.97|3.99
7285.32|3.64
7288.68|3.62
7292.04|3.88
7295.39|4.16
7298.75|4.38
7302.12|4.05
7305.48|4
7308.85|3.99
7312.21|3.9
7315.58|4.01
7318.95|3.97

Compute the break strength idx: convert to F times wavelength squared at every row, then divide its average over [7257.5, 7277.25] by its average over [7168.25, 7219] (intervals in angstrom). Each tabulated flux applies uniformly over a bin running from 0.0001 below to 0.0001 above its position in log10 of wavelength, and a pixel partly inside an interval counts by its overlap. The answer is 1.09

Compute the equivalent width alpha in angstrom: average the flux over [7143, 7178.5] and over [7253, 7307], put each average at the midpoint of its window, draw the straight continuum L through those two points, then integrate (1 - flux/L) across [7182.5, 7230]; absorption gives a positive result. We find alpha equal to 1.1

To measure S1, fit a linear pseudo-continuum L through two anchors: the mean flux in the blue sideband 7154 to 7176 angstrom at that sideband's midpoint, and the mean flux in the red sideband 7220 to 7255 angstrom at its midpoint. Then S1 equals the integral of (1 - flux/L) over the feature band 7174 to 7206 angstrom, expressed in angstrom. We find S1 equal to 0.5 angstrom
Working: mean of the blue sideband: 3.8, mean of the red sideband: 3.98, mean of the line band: 3.8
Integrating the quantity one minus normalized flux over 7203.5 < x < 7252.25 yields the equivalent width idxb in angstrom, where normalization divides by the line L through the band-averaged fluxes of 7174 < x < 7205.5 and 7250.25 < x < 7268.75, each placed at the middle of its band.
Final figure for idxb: -0.4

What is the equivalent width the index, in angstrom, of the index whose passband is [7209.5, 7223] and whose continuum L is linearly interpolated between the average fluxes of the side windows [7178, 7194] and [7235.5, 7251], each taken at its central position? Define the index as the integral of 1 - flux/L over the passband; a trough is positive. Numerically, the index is 0.3 angstrom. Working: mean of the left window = 3.78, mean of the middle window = 3.88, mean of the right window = 4.14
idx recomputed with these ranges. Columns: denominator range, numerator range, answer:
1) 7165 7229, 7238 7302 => 1.08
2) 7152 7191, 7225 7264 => 1.09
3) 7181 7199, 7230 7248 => 1.11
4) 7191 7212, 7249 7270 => 1.07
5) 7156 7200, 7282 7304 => 1.08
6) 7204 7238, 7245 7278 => 1.05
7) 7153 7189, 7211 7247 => 1.06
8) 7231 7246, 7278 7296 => 0.93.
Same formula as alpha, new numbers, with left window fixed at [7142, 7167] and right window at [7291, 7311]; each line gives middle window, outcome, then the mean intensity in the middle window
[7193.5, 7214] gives 0.65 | 3.77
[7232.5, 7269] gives -0.67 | 4.06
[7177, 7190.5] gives 0.25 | 3.78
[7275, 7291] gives 0.86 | 3.83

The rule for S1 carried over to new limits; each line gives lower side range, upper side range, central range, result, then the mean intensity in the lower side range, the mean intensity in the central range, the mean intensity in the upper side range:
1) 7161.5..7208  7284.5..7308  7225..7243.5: -1.0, 3.78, 4.08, 3.97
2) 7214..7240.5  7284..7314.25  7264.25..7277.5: -0.4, 3.95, 4.06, 3.96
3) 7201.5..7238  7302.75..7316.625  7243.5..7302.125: -0.9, 3.85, 3.99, 3.98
